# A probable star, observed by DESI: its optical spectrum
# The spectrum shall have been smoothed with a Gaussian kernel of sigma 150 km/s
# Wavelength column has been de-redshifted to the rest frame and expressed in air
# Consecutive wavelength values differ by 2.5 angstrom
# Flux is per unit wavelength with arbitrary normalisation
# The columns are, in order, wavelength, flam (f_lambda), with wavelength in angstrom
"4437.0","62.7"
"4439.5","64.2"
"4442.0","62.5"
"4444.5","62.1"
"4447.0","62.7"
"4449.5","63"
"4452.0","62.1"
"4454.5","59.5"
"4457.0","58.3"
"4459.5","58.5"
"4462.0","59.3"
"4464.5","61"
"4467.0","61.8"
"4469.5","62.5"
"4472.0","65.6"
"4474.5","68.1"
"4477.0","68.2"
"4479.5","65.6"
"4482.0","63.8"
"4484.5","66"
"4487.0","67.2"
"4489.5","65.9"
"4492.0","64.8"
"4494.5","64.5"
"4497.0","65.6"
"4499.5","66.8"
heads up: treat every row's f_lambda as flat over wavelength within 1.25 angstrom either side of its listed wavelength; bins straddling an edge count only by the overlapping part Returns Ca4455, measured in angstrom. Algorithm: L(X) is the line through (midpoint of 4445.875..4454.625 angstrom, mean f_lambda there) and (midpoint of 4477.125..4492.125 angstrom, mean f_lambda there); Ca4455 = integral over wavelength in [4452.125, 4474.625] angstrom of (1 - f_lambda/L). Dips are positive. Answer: 0.79 angstrom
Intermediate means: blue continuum 62.1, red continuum 65.8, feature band 61.3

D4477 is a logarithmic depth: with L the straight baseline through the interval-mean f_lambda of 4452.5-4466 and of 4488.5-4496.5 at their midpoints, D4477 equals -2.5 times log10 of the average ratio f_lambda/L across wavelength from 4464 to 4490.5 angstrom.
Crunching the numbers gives -0.04 mag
